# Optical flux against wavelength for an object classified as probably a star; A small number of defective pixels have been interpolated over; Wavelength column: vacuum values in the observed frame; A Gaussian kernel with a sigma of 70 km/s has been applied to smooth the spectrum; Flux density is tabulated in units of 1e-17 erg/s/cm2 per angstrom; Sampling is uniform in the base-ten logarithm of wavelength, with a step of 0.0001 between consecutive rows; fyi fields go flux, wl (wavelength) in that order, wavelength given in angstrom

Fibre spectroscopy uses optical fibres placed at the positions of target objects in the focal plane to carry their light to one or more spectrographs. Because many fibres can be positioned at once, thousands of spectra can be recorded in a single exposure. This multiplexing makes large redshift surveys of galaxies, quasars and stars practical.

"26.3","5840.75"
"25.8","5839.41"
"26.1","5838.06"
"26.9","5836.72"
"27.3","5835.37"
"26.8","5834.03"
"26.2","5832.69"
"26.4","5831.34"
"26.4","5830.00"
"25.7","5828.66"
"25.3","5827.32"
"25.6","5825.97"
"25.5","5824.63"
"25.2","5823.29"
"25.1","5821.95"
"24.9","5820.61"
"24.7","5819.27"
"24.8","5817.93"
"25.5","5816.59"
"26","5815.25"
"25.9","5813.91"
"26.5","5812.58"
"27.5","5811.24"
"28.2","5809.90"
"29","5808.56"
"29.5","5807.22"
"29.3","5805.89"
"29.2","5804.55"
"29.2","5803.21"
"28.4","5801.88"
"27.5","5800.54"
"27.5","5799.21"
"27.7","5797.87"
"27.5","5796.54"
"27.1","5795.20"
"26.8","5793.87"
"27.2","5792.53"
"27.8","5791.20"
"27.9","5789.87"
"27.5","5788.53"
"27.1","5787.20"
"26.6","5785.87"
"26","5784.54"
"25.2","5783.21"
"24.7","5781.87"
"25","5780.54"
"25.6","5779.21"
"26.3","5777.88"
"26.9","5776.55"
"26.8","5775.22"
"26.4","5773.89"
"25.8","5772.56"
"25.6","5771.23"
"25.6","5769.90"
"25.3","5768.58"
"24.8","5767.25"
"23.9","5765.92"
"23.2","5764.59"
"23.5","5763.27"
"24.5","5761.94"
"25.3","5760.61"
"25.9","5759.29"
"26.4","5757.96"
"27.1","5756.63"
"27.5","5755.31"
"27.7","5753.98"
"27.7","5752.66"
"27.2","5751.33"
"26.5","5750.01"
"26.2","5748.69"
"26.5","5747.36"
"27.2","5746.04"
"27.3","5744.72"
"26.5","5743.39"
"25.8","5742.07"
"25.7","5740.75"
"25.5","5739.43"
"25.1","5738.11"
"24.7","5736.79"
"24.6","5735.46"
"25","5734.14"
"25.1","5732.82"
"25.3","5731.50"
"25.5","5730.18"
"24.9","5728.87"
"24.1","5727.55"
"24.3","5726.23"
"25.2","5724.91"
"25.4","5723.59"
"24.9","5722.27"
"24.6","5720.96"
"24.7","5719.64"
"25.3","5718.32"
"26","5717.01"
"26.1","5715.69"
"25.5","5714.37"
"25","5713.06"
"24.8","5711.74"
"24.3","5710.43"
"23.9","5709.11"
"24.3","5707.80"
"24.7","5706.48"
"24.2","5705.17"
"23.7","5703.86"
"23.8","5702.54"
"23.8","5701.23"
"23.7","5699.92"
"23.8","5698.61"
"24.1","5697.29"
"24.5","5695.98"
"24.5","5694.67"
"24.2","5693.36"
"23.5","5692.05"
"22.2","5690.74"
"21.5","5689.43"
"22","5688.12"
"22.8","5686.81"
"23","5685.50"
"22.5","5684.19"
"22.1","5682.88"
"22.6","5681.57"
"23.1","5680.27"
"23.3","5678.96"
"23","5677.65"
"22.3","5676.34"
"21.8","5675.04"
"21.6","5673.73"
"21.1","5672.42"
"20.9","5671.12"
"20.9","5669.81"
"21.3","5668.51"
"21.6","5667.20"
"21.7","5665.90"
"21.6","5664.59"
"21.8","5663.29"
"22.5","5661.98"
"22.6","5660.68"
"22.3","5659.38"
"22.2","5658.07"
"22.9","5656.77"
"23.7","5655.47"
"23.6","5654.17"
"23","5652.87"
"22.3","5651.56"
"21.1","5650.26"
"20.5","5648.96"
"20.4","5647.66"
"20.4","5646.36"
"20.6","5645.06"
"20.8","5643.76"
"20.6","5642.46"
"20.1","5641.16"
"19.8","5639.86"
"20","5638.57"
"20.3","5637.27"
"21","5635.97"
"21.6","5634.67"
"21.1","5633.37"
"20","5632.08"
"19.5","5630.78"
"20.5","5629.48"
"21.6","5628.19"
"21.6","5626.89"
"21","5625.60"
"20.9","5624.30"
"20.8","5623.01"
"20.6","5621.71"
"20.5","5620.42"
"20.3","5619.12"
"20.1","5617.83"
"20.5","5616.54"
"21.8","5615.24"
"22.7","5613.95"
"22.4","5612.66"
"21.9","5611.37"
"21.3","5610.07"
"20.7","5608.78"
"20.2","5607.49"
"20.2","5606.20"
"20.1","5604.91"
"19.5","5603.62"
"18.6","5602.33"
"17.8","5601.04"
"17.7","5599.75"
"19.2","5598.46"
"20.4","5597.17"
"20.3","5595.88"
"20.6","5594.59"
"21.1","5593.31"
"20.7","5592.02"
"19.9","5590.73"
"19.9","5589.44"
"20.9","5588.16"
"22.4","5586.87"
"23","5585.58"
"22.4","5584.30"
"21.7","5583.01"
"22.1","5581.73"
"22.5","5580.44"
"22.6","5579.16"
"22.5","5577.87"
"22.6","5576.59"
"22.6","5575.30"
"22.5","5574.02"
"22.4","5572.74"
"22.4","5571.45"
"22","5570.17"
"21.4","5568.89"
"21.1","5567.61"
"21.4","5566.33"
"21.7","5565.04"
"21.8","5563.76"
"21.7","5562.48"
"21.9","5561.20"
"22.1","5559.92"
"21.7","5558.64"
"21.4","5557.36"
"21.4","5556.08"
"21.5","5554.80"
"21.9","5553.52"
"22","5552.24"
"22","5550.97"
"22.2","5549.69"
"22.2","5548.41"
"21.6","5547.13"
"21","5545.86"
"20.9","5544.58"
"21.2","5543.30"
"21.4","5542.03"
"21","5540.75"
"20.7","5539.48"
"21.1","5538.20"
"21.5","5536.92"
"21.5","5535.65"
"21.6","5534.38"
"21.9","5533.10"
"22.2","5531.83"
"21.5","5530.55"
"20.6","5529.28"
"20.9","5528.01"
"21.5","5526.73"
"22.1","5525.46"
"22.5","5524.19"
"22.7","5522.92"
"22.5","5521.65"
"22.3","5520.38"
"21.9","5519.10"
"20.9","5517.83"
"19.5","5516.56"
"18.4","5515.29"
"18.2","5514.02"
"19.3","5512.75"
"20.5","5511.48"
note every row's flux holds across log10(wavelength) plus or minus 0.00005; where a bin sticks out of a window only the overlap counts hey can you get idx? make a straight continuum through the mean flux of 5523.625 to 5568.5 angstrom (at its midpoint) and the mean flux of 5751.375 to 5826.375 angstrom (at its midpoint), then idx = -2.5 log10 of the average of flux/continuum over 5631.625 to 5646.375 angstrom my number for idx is 0.14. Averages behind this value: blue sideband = 21.6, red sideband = 26.5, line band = 20.5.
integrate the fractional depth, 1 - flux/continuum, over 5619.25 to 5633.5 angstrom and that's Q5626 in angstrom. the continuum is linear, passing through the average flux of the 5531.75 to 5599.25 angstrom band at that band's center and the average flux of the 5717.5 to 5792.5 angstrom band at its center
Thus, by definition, 1.4 angstrom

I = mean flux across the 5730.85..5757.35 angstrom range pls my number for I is 26.2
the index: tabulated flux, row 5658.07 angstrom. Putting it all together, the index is 22.2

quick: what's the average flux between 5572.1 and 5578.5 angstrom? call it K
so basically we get 22.5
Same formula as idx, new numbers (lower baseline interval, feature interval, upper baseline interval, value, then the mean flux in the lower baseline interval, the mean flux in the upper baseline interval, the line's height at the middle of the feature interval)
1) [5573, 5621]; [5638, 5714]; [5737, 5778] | 0.044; 21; 26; 23.4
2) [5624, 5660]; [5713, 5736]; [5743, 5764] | -0.002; 21.2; 26.4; 25.1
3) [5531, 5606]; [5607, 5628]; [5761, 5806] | 0.069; 21.3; 26.4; 22.5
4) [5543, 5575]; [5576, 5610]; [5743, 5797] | 0.085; 21.8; 26.2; 22.5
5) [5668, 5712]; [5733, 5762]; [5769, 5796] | -0.045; 23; 26.4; 25.1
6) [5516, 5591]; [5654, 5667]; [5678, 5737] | 0.046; 21.7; 24.1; 23.4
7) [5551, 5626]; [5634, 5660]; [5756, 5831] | 0.065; 21.2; 26.3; 22.7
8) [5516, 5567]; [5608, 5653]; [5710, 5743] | 0.117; 21.6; 25.1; 23.3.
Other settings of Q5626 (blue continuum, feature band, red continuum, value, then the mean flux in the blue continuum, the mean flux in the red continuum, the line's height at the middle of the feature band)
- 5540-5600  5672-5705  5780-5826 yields 1.7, 21.5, 26.9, 24.2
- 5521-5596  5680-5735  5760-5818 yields 1.5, 21.7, 26.6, 24.8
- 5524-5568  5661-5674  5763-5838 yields 1.3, 21.6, 26.4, 23.9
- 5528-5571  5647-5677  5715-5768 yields 2.5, 21.5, 25.6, 23.9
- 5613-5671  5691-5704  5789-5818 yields -0.3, 21.2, 27.6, 23.4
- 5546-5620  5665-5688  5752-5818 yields 1.6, 21.3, 26.6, 23.8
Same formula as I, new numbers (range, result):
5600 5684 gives 21.2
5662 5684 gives 21.9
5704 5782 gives 25.5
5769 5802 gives 26.6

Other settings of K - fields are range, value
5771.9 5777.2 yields 26.5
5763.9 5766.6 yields 23.6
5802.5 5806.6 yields 29.3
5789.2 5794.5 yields 27.4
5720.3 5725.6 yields 25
